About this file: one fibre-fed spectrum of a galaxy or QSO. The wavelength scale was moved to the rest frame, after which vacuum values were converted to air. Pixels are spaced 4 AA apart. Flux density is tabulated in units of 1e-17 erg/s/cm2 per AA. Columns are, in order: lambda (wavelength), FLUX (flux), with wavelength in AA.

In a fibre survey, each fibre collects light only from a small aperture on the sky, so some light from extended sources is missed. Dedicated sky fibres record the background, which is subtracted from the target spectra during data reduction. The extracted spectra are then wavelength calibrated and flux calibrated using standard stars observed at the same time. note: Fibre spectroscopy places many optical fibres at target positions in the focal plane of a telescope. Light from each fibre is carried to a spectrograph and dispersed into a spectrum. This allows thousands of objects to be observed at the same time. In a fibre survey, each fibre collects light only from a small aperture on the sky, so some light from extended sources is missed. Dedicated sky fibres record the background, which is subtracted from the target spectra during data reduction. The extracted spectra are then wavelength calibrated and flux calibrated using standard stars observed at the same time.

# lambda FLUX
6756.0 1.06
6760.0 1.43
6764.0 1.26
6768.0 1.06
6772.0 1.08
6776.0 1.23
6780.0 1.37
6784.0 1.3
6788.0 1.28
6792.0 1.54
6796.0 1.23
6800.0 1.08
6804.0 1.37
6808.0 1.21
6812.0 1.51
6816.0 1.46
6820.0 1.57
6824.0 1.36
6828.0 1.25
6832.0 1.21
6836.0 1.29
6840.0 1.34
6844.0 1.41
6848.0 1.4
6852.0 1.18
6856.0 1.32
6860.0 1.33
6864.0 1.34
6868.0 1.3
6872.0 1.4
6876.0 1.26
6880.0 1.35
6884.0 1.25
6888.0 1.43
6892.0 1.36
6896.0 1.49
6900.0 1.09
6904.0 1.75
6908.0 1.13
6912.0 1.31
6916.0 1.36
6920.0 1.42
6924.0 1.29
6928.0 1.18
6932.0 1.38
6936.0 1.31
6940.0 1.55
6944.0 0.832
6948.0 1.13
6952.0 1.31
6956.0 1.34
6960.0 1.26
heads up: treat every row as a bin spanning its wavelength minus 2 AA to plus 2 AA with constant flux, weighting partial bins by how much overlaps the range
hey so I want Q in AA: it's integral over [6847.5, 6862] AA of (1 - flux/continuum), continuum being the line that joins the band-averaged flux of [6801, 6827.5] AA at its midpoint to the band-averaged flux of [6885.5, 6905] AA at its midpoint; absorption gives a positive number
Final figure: 1.03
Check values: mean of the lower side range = 1.39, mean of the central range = 1.3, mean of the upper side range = 1.4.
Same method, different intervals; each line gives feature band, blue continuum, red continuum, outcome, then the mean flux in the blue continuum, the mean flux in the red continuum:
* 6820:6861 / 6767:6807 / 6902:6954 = -1.5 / 1.26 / 1.3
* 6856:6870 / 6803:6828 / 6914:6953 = 0.3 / 1.4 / 1.28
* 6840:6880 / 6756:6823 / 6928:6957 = -1.4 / 1.3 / 1.26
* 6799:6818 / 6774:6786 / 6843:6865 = -0.4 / 1.3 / 1.33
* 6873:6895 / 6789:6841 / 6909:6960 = -0.6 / 1.34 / 1.28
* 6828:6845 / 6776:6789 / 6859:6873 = 0.4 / 1.31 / 1.34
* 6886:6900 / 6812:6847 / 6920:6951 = -0.8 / 1.37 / 1.25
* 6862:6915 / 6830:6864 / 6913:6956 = -1.9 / 1.31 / 1.28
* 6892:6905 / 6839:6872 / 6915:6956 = -1.0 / 1.33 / 1.28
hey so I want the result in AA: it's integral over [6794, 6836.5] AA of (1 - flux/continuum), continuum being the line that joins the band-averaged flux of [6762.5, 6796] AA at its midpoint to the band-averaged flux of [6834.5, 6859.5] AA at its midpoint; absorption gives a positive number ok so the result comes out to -0.9 AA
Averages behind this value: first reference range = 1.26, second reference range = 1.32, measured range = 1.32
